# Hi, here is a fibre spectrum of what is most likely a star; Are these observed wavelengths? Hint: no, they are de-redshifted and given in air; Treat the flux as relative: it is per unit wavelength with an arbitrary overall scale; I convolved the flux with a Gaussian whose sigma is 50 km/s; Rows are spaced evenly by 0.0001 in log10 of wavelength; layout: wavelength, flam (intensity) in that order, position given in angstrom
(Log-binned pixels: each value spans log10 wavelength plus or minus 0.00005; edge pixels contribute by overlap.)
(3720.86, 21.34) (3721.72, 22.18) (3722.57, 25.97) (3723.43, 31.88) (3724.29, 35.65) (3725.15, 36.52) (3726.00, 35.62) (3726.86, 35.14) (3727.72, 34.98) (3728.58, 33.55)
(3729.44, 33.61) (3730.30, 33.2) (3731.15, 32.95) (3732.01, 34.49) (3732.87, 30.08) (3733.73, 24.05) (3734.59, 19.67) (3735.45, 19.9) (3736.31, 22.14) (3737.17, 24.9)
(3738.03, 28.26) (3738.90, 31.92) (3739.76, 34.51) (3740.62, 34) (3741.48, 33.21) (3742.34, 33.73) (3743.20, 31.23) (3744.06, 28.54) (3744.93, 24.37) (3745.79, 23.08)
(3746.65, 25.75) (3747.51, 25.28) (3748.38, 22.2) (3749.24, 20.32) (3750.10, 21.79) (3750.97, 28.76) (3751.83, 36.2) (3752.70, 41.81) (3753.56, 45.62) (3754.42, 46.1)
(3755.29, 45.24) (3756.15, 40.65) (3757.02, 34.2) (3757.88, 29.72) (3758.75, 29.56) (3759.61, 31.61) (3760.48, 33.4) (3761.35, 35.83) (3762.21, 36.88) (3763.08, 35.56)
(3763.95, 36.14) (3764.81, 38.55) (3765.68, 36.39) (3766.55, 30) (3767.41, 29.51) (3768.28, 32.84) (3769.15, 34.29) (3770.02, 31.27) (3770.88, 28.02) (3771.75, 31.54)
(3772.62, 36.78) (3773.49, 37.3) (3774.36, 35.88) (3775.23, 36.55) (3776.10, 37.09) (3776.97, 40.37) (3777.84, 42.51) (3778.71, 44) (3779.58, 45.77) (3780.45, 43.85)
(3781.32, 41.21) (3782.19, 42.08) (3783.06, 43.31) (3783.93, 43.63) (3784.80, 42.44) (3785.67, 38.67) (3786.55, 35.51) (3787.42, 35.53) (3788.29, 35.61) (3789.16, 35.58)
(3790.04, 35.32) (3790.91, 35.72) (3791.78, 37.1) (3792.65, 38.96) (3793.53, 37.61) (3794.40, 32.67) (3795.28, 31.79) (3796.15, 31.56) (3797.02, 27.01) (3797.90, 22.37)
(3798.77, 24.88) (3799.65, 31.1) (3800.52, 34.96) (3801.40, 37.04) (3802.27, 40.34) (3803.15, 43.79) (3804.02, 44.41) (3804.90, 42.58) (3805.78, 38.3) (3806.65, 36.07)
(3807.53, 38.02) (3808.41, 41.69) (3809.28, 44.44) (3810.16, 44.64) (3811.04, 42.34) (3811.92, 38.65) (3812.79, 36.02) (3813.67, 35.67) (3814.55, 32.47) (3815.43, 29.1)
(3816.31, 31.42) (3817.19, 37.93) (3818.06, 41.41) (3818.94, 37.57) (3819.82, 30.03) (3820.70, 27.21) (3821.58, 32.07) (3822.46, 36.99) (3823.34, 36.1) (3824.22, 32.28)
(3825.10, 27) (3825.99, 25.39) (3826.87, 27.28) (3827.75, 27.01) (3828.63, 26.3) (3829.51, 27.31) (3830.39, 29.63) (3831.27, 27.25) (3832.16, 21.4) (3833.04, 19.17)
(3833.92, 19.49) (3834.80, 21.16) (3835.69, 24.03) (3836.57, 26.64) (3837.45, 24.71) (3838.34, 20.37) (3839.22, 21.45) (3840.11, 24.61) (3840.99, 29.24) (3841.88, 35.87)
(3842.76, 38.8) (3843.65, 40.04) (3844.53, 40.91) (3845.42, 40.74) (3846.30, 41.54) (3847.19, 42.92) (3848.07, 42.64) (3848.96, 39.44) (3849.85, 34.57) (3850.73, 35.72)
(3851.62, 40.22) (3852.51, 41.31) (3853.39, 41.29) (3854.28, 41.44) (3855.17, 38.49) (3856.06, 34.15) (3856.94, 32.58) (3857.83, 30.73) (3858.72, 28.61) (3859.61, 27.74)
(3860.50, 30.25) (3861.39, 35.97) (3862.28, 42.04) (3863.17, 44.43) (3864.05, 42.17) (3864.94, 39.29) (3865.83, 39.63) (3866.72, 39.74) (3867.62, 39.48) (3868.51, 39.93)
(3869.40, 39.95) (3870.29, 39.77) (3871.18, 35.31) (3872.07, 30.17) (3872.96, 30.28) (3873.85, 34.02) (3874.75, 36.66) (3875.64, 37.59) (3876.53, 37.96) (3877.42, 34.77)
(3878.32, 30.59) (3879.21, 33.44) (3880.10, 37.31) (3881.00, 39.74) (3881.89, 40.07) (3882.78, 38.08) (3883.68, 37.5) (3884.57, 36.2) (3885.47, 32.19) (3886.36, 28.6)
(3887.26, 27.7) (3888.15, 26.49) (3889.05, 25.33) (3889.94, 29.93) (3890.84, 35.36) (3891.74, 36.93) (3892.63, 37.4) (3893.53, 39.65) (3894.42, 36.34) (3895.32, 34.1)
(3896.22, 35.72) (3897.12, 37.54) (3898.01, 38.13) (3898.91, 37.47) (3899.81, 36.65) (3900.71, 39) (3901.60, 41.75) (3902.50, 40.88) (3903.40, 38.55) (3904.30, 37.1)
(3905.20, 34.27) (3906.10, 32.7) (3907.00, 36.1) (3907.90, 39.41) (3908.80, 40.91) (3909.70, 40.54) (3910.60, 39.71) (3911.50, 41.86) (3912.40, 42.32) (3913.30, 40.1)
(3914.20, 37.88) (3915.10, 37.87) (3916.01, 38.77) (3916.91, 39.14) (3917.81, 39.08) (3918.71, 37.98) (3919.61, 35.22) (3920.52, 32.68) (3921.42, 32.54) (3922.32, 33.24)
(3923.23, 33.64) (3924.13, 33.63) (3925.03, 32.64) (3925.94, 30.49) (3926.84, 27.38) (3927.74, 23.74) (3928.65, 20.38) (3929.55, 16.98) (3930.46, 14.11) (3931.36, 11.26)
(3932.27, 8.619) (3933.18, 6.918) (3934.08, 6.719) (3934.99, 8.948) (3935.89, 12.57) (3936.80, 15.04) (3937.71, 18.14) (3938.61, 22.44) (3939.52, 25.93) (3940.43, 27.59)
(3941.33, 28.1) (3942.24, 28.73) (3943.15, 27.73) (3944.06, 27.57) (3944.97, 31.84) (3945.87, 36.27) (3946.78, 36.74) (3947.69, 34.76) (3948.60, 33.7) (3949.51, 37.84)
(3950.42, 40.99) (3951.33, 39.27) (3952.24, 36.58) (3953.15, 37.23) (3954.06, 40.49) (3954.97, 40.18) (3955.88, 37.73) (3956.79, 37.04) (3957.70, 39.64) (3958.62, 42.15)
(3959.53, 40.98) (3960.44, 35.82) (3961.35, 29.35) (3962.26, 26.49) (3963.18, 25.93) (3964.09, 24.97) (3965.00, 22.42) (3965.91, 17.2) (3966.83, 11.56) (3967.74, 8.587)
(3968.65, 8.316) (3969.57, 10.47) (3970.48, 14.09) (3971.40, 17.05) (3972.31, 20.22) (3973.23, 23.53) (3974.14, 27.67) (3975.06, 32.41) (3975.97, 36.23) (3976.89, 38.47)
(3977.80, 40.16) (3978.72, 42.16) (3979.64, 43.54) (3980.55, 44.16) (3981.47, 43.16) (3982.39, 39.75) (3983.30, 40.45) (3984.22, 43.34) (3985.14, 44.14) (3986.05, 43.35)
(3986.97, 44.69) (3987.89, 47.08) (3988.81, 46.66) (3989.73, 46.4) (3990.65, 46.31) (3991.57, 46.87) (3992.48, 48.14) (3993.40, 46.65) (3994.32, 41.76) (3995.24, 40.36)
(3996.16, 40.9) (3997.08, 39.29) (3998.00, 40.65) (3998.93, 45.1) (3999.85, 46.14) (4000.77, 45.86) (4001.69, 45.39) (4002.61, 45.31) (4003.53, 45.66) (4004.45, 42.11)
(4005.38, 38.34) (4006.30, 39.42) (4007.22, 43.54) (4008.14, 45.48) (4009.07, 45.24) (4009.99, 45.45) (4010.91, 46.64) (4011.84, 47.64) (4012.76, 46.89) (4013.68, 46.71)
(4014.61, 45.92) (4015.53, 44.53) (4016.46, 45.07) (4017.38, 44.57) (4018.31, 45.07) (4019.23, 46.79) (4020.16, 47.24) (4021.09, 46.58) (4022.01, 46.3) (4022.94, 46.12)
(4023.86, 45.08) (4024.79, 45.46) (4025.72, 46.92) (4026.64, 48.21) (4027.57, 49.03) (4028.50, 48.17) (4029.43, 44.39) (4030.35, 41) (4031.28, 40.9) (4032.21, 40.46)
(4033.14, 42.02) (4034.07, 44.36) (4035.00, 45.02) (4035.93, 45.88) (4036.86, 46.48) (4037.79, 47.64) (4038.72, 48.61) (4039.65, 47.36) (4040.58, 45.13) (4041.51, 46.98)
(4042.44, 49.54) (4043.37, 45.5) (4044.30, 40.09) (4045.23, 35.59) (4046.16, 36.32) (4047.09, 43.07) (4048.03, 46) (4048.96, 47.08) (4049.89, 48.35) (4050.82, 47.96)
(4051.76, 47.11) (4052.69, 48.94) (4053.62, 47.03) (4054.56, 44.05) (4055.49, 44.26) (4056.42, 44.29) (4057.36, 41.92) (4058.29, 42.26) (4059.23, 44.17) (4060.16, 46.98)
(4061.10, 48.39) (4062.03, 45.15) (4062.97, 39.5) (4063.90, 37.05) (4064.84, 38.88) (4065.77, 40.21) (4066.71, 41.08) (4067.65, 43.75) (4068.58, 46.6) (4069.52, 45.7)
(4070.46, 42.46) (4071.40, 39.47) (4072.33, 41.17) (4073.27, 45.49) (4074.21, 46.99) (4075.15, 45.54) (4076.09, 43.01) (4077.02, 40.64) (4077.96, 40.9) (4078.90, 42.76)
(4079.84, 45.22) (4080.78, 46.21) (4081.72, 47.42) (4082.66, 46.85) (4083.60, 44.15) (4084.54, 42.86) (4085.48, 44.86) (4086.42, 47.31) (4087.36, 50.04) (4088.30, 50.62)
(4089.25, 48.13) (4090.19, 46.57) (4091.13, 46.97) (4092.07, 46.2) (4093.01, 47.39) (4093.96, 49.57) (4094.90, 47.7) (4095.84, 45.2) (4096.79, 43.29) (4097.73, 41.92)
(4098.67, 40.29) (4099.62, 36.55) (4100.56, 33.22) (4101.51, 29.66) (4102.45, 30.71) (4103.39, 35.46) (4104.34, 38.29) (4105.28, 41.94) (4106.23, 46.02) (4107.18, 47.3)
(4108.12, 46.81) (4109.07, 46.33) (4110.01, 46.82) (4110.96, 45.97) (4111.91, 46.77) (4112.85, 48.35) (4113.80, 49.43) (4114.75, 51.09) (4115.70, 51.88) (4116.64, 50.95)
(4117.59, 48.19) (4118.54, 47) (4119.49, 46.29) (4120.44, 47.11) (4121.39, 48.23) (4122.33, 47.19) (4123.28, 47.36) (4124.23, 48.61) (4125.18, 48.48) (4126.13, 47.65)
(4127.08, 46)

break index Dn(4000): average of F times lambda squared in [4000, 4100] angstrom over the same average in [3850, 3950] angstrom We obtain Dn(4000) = 1.46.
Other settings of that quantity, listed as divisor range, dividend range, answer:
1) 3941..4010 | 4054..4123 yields 1.29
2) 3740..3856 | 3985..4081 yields 1.46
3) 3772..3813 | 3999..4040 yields 1.34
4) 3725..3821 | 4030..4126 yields 1.51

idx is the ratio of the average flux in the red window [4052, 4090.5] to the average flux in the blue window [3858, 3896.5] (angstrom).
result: 1.25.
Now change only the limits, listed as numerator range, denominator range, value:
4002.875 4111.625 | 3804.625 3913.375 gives 1.27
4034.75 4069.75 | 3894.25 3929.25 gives 1.24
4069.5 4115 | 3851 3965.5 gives 1.32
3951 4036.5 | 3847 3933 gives 1.13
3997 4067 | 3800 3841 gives 1.39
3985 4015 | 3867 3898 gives 1.27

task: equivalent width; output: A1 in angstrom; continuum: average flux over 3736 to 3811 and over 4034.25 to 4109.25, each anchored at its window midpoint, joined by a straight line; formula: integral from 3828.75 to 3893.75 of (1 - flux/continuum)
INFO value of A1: 6.4 angstrom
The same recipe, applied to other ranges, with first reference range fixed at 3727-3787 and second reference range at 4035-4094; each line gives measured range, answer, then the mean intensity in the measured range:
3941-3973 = 9.0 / 29.3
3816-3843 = 5.8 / 28.5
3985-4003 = -1.0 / 44.6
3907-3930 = 2.8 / 34.8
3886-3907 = 2.0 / 35.2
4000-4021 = -1.0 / 45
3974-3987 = 0.4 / 40.4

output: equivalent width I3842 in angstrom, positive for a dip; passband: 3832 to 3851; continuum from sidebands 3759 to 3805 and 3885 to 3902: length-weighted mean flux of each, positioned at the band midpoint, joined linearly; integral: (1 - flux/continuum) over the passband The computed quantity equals 2.2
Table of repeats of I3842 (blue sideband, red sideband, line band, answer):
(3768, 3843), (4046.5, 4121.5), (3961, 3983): 7.2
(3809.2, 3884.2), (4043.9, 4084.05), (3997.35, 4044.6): -3.8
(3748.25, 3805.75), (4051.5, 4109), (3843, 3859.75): 0.0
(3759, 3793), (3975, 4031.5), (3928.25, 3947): 9.7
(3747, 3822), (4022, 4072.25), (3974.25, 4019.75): -0.8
